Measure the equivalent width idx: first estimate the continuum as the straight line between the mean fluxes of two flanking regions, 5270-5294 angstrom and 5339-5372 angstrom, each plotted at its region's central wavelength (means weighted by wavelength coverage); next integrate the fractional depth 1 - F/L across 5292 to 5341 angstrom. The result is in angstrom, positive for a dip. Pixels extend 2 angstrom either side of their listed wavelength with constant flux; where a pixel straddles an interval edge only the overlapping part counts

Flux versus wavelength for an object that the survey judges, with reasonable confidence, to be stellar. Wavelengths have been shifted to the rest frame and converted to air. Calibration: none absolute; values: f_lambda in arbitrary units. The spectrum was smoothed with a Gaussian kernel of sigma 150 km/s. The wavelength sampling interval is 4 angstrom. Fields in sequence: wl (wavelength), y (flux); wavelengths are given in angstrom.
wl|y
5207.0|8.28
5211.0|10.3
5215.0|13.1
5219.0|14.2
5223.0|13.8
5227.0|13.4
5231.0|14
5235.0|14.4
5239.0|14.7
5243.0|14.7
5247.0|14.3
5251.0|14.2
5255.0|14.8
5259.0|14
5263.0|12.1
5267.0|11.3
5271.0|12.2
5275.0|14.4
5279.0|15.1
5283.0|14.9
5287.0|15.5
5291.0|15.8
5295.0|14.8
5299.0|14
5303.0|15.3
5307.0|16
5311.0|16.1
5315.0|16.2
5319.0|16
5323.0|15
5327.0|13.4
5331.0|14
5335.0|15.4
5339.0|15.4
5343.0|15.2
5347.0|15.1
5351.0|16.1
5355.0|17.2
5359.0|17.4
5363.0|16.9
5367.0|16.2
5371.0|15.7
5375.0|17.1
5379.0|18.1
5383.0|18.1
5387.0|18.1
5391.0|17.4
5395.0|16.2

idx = 0.9 angstrom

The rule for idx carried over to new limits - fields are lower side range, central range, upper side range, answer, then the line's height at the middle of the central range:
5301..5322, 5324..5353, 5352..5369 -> 2.6 angstrom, 16.4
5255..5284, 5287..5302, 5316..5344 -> -1.0 angstrom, 14.1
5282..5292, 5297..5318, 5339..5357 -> 0.0 angstrom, 15.6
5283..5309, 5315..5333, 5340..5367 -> 1.1 angstrom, 15.7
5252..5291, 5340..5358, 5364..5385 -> 0.3 angstrom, 16.3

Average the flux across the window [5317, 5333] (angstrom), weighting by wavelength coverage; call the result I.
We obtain 14.6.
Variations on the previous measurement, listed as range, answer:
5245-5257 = 14.4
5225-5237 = 13.9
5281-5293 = 15.4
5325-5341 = 14.6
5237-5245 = 14.7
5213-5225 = 13.7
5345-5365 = 16.5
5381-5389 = 18.1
